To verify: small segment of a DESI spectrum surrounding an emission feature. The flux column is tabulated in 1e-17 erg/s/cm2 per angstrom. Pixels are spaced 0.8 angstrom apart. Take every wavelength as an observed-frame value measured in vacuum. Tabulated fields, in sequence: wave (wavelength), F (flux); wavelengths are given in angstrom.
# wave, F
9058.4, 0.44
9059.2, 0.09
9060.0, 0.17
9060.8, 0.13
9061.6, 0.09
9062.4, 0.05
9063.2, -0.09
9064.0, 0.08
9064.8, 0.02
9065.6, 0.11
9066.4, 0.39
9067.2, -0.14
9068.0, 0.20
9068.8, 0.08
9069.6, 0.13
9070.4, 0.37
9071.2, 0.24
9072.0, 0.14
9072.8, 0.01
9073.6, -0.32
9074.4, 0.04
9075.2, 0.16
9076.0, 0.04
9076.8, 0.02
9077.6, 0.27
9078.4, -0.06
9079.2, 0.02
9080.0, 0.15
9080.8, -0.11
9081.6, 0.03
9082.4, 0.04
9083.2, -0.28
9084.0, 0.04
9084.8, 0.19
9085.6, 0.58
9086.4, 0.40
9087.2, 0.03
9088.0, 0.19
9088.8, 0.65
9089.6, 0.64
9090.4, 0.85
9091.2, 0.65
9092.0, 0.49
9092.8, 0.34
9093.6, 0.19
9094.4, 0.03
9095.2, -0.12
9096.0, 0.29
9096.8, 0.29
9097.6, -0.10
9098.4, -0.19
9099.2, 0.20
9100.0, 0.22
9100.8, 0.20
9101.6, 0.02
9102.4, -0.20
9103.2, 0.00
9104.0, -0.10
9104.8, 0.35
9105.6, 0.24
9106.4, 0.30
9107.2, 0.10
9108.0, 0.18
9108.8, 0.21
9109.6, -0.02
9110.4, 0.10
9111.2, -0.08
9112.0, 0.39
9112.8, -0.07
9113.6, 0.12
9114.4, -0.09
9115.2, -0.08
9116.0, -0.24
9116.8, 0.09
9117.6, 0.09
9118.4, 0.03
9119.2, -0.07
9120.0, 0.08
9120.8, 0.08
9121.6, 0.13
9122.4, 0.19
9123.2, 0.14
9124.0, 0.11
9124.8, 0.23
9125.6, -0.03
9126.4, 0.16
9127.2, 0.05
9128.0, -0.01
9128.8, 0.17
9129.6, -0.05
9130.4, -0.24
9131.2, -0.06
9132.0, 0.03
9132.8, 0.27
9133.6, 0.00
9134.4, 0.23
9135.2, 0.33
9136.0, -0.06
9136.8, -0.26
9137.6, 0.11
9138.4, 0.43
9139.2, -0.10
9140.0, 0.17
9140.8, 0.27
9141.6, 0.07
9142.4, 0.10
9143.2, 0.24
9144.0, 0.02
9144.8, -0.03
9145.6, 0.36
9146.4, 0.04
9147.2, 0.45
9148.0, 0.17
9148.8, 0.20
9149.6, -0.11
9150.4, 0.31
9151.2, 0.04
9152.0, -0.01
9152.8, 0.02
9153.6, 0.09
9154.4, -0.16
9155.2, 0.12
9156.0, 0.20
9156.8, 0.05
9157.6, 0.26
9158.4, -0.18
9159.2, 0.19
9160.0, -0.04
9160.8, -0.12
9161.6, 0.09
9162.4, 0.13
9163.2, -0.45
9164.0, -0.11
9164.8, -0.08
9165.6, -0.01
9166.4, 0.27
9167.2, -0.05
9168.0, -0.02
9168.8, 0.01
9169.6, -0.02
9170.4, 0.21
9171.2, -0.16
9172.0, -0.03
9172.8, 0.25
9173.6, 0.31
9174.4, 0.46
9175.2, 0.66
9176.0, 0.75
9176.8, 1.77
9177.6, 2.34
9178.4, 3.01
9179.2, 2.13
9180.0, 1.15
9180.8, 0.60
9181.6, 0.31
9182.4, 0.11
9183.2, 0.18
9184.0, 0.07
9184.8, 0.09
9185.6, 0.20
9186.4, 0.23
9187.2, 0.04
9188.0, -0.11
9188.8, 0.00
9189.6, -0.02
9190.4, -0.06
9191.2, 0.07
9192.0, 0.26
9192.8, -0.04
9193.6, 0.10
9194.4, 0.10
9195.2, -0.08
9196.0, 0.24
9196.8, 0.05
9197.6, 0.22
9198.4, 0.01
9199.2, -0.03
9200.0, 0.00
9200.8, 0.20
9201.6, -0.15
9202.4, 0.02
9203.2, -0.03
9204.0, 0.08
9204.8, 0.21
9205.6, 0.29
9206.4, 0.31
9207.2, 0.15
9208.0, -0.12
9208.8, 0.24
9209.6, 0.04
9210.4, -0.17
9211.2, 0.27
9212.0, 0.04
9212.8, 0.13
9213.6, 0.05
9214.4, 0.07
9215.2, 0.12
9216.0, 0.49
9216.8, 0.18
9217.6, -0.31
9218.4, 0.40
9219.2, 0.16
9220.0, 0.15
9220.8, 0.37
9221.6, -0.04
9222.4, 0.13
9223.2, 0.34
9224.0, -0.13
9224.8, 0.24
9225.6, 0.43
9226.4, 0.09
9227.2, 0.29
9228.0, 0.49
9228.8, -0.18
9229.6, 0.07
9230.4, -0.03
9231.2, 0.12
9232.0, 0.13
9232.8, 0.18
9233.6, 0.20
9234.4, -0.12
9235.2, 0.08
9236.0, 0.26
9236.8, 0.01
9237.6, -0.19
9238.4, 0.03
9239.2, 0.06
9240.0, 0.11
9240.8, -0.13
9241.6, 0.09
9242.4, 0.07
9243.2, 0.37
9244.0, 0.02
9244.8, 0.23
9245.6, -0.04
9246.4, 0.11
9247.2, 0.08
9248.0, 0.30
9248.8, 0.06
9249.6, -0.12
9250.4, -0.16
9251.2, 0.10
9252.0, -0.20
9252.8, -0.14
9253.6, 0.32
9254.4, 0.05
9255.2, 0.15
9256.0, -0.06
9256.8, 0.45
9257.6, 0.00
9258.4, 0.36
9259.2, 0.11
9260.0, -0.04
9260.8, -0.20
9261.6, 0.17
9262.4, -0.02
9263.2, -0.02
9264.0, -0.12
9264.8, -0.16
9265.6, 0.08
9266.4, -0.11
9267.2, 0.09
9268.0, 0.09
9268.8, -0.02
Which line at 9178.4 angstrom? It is [O III]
